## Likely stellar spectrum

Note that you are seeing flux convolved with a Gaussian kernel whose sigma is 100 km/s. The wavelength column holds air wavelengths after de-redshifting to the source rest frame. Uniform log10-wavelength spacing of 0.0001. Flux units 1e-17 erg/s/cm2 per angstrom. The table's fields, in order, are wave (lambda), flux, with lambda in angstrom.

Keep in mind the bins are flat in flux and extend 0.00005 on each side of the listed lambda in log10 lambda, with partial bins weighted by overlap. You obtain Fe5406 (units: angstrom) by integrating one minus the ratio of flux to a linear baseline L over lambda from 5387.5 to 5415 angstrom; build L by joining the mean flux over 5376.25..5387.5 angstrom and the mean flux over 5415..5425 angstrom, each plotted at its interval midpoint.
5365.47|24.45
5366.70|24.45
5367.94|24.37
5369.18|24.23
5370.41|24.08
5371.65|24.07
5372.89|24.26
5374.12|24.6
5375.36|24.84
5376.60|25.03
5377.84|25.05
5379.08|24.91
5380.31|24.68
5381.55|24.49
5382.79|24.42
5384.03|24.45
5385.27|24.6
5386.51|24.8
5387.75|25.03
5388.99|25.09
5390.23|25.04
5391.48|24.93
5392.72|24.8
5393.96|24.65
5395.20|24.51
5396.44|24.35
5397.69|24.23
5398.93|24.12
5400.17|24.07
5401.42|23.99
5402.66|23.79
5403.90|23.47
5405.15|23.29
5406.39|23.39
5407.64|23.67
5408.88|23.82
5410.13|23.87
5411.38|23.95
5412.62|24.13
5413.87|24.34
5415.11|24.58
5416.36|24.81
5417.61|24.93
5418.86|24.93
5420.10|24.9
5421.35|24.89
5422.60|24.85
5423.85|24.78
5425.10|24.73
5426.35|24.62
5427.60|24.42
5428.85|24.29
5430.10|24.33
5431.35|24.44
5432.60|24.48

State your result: 0.6 angstrom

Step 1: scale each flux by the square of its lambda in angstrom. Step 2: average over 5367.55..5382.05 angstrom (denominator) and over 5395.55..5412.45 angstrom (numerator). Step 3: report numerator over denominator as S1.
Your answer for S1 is 1.0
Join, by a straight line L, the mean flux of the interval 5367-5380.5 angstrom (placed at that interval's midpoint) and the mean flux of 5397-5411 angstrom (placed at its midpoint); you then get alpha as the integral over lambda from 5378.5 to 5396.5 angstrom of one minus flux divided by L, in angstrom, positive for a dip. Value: -0.4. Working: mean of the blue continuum 24.6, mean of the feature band 24.7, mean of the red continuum 23.8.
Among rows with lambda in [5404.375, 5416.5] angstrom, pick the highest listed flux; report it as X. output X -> 24.81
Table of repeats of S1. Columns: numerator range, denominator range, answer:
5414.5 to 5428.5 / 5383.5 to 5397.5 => 1.01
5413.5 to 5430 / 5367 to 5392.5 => 1.02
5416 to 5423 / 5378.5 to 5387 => 1.02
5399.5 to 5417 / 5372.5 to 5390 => 0.98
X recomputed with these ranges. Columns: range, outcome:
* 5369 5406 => 25.09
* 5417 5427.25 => 24.93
